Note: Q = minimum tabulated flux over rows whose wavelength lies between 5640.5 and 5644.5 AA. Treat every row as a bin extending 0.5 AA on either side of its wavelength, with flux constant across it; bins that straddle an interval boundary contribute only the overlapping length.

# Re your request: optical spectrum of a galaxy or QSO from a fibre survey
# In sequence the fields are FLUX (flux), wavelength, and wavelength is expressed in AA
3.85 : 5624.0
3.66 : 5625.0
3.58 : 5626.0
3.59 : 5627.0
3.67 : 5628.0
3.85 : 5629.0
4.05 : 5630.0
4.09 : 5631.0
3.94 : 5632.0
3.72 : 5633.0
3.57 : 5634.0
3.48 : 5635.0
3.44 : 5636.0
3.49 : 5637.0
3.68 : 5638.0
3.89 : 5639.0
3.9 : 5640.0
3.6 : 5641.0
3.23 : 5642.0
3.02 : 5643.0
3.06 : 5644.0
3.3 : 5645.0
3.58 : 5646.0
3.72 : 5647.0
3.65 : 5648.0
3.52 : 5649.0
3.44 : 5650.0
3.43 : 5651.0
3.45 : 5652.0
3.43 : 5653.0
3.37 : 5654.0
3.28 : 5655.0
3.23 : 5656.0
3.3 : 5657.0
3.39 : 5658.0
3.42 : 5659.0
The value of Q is 3.02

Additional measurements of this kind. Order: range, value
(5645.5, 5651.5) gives 3.43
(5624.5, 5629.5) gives 3.58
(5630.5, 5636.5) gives 3.44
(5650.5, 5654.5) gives 3.37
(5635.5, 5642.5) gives 3.23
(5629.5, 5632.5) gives 3.94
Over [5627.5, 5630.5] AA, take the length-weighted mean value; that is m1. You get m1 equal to 3.86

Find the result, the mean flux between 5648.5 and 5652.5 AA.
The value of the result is 3.46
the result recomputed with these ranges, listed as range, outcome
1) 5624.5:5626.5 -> 3.62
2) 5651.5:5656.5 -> 3.35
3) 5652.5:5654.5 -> 3.4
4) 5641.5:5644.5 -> 3.1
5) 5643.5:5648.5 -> 3.46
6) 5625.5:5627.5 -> 3.58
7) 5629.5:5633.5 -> 3.95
